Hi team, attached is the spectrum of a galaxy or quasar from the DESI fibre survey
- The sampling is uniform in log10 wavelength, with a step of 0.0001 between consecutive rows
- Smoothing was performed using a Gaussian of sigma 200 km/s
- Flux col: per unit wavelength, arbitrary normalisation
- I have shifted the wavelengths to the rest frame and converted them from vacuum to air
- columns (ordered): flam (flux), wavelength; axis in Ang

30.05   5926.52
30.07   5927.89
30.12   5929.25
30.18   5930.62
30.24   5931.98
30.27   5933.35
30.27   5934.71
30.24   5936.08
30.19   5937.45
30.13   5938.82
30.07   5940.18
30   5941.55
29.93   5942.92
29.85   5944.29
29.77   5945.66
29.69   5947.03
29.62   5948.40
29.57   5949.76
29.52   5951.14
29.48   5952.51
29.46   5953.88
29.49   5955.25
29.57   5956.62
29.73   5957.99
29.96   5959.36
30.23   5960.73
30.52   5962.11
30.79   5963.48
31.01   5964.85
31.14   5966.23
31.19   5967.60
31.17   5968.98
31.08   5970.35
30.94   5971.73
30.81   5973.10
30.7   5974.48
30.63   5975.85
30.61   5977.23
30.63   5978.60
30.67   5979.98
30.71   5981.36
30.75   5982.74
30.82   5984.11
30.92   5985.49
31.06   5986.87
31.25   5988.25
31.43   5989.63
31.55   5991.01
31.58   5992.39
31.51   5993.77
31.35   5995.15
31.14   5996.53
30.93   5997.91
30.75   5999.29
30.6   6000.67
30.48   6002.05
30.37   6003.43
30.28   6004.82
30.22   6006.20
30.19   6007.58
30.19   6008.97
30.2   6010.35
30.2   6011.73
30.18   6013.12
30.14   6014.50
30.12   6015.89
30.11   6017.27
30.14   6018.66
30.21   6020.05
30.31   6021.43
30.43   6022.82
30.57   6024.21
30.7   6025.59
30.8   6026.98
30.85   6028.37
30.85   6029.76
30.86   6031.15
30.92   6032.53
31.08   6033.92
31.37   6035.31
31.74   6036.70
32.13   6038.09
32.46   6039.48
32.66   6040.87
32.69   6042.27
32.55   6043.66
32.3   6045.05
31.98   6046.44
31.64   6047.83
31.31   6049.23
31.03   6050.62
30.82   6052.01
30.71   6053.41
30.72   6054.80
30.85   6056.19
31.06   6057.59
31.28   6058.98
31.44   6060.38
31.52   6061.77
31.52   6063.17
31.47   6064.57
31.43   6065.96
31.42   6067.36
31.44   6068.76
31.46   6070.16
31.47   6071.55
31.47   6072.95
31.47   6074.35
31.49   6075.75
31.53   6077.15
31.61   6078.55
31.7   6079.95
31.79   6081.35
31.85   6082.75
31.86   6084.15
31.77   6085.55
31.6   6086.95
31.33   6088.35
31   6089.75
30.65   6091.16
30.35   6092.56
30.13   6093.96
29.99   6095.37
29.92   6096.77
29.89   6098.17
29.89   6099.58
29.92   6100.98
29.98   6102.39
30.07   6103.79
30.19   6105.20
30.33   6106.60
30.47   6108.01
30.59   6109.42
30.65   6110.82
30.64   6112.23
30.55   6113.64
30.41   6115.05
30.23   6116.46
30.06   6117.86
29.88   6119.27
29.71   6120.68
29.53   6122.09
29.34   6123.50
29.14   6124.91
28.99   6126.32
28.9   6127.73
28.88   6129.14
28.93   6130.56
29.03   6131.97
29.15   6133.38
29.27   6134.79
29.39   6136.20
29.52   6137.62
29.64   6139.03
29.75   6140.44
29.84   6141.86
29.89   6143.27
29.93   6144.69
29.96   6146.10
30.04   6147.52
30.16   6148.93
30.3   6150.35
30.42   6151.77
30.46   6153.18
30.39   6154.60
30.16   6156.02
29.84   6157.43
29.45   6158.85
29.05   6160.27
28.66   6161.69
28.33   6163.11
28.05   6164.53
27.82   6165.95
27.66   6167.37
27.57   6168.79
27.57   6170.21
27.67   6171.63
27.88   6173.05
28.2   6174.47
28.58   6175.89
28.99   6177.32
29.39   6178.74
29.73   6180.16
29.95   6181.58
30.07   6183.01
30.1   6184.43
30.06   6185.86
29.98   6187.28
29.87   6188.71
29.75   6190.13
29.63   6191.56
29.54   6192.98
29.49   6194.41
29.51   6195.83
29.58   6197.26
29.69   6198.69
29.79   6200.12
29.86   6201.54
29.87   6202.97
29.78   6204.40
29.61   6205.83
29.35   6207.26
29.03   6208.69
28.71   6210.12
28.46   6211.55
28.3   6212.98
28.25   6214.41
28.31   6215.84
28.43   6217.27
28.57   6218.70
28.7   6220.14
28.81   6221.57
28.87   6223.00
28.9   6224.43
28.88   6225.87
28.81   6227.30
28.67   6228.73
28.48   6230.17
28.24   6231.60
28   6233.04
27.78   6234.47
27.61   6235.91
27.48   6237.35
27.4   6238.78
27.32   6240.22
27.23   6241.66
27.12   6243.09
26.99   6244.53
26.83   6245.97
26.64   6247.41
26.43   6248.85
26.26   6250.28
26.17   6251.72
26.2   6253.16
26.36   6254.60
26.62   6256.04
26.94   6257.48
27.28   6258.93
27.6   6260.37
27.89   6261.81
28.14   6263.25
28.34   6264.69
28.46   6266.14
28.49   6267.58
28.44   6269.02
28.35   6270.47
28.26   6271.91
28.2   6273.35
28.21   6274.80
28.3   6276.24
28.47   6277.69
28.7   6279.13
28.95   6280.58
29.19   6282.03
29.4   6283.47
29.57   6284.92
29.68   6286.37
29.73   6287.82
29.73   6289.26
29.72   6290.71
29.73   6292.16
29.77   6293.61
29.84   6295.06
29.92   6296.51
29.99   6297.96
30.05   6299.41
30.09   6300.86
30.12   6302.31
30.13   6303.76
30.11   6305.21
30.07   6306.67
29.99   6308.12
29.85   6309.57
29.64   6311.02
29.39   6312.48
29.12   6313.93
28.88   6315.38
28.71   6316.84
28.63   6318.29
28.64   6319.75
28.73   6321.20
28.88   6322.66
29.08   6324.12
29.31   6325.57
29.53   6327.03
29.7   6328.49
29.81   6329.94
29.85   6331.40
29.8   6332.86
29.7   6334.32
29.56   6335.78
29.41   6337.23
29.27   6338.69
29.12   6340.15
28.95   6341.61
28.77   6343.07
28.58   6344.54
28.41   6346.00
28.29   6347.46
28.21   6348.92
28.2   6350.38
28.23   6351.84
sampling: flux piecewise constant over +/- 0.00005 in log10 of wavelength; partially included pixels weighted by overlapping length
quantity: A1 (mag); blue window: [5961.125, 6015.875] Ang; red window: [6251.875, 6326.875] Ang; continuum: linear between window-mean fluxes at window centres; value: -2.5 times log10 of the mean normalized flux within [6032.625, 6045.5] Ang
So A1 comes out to -0.05 mag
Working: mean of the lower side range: 30.8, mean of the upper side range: 28.9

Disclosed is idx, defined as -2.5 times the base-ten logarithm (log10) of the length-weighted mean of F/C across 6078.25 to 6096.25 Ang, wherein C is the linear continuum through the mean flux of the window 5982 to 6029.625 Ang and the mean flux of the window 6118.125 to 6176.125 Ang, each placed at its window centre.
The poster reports -0.049 mag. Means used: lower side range 30.7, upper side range 29.2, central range 31.2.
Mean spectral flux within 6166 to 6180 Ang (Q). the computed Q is 28.2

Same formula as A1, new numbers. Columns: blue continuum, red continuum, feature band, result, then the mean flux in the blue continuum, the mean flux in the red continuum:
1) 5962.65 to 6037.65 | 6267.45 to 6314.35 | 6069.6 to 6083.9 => -0.04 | 30.8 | 29.4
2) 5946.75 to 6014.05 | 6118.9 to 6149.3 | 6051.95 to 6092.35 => -0.05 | 30.6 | 29.5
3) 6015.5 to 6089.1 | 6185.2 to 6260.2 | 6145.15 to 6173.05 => 0.01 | 31.3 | 28.3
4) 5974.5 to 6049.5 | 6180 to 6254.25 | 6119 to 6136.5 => 0.01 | 31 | 28.6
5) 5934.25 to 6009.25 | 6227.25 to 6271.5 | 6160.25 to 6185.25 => -0.01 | 30.5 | 27.5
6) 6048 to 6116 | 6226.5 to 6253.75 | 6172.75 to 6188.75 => -0.03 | 31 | 27.4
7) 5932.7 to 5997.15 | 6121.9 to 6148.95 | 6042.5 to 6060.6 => -0.05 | 30.5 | 29.4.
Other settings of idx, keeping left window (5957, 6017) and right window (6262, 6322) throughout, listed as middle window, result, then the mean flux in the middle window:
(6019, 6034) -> -0.01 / 30.7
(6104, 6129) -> 0.00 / 30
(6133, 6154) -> 0.00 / 29.9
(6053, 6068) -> -0.03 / 31.2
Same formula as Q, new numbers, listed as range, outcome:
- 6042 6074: 31.4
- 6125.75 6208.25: 29.4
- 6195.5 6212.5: 29.4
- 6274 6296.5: 29.3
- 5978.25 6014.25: 30.8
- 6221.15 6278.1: 27.7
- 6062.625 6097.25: 31.3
